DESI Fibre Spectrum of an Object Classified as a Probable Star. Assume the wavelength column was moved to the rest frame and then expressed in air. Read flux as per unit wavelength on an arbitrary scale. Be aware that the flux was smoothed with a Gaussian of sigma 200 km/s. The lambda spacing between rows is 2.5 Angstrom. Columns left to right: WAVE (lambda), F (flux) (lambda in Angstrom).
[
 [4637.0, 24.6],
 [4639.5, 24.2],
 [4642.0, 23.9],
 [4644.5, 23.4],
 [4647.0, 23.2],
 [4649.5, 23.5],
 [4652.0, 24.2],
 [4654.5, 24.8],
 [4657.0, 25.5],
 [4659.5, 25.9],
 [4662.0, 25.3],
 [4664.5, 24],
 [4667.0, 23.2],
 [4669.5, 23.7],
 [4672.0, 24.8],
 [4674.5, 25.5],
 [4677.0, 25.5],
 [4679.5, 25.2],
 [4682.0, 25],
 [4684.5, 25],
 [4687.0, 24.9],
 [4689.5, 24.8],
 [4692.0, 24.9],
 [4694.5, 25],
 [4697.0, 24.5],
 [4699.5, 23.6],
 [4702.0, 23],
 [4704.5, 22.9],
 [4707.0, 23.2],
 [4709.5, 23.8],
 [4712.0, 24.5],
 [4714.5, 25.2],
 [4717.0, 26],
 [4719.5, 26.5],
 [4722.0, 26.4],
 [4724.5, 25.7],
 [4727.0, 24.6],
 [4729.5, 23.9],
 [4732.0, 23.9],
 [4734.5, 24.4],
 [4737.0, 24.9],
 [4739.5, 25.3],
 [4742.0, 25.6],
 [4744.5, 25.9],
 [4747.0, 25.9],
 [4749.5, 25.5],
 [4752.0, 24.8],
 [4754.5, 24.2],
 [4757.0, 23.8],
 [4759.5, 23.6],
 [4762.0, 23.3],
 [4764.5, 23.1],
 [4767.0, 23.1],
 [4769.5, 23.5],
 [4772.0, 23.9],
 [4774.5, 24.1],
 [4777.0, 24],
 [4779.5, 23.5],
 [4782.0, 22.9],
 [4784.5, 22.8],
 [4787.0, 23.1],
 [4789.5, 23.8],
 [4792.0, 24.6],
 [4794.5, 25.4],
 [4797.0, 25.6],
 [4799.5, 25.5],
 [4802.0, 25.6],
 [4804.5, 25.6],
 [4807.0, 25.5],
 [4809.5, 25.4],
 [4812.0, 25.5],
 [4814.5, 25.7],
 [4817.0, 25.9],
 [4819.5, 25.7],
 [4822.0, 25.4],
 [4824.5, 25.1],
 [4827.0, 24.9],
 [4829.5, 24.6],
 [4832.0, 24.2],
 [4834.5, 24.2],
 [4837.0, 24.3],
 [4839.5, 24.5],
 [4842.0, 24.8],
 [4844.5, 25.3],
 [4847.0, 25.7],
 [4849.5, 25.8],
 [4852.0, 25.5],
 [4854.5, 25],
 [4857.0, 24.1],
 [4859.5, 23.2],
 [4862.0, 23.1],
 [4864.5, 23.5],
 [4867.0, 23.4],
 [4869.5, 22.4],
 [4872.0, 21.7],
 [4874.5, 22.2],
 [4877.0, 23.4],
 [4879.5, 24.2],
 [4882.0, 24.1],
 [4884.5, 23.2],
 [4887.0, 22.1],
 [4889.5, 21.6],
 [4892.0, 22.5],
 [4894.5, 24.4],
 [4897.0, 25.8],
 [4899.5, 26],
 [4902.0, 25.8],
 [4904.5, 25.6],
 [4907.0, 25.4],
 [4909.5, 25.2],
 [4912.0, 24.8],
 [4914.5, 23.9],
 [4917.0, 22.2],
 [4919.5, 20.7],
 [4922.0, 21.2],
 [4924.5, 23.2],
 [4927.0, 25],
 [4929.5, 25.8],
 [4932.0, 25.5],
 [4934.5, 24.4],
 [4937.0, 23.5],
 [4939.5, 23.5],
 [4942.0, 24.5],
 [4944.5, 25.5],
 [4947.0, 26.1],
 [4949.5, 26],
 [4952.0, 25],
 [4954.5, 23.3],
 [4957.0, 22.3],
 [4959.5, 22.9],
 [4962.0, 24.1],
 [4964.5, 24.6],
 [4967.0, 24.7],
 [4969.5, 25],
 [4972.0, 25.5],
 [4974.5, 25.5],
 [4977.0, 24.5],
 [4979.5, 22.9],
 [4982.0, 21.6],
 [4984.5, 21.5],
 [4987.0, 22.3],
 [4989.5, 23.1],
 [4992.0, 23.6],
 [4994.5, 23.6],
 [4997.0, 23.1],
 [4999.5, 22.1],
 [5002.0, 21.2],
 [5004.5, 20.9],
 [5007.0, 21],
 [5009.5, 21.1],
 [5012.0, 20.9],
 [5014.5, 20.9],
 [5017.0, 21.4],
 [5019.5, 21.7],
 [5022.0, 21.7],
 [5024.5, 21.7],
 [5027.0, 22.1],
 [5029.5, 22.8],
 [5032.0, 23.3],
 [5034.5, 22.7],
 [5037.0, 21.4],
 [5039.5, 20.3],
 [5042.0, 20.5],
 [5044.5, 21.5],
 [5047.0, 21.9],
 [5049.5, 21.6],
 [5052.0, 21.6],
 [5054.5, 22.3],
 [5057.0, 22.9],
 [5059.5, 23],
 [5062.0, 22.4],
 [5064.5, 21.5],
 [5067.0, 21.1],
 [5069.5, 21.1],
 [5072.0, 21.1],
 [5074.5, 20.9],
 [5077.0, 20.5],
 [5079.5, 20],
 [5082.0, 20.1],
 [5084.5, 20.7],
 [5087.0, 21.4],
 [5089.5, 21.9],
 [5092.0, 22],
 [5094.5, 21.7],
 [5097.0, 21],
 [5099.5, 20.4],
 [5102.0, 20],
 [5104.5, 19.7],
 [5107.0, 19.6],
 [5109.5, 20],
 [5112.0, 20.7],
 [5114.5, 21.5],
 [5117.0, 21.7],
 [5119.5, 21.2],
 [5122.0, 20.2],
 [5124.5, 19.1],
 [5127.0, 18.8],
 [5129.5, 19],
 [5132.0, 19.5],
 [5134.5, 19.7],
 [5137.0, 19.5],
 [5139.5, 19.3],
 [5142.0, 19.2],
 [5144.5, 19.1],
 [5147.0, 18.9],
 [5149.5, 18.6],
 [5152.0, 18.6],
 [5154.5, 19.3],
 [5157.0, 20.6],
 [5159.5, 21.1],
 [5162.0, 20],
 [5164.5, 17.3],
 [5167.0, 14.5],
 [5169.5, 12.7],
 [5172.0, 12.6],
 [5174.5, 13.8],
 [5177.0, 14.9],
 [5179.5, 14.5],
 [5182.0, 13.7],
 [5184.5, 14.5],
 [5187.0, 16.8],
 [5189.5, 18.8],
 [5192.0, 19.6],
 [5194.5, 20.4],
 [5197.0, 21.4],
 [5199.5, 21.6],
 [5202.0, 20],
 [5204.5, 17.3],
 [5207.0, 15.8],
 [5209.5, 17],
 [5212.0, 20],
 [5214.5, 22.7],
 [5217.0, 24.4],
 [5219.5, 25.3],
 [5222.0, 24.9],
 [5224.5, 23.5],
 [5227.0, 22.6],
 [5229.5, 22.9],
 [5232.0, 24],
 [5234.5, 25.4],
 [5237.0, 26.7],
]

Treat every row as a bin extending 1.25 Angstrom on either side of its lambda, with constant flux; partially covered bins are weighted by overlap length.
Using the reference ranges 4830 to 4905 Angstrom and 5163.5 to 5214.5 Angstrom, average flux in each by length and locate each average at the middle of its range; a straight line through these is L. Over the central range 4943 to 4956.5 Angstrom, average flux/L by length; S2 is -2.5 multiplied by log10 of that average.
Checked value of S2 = -0.127 mag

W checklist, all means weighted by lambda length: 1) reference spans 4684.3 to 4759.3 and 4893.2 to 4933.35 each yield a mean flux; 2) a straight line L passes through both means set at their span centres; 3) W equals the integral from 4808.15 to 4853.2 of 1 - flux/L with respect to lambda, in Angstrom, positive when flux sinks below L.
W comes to -1.1 Angstrom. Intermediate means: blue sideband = 24.7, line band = 25.1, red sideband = 24.4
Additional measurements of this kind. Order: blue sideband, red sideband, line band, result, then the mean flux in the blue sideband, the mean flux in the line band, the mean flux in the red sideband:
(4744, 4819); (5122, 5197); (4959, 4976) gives -2.78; 24.5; 24.7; 17.8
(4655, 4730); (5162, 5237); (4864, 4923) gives -2.67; 24.7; 23.6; 19.2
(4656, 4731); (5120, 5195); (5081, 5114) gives -3.54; 24.7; 20.7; 17.8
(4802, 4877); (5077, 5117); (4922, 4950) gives -1.82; 24.6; 24.6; 20.7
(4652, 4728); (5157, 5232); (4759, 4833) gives -3.12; 24.8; 24.5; 18.9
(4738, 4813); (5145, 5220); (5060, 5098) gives -2.75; 24.5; 21.2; 18.2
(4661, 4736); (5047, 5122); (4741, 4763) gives -0.54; 24.6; 24.7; 21.2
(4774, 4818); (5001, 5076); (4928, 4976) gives -4.02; 24.7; 24.6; 21.6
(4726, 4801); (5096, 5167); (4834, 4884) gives -1.97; 24.3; 24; 19.7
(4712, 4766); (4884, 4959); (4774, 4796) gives 0.77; 24.9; 23.8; 24.1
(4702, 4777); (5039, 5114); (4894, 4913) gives -2.13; 24.5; 25.4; 21.1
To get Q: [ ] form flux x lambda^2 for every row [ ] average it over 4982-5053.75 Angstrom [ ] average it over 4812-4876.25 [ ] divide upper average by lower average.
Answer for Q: 1.0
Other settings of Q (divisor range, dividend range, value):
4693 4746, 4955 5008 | 1.04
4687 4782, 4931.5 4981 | 1.10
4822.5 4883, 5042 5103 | 0.97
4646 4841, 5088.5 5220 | 0.91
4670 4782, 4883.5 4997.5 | 1.07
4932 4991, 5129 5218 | 0.82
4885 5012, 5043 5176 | 0.90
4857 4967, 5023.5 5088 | 0.96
